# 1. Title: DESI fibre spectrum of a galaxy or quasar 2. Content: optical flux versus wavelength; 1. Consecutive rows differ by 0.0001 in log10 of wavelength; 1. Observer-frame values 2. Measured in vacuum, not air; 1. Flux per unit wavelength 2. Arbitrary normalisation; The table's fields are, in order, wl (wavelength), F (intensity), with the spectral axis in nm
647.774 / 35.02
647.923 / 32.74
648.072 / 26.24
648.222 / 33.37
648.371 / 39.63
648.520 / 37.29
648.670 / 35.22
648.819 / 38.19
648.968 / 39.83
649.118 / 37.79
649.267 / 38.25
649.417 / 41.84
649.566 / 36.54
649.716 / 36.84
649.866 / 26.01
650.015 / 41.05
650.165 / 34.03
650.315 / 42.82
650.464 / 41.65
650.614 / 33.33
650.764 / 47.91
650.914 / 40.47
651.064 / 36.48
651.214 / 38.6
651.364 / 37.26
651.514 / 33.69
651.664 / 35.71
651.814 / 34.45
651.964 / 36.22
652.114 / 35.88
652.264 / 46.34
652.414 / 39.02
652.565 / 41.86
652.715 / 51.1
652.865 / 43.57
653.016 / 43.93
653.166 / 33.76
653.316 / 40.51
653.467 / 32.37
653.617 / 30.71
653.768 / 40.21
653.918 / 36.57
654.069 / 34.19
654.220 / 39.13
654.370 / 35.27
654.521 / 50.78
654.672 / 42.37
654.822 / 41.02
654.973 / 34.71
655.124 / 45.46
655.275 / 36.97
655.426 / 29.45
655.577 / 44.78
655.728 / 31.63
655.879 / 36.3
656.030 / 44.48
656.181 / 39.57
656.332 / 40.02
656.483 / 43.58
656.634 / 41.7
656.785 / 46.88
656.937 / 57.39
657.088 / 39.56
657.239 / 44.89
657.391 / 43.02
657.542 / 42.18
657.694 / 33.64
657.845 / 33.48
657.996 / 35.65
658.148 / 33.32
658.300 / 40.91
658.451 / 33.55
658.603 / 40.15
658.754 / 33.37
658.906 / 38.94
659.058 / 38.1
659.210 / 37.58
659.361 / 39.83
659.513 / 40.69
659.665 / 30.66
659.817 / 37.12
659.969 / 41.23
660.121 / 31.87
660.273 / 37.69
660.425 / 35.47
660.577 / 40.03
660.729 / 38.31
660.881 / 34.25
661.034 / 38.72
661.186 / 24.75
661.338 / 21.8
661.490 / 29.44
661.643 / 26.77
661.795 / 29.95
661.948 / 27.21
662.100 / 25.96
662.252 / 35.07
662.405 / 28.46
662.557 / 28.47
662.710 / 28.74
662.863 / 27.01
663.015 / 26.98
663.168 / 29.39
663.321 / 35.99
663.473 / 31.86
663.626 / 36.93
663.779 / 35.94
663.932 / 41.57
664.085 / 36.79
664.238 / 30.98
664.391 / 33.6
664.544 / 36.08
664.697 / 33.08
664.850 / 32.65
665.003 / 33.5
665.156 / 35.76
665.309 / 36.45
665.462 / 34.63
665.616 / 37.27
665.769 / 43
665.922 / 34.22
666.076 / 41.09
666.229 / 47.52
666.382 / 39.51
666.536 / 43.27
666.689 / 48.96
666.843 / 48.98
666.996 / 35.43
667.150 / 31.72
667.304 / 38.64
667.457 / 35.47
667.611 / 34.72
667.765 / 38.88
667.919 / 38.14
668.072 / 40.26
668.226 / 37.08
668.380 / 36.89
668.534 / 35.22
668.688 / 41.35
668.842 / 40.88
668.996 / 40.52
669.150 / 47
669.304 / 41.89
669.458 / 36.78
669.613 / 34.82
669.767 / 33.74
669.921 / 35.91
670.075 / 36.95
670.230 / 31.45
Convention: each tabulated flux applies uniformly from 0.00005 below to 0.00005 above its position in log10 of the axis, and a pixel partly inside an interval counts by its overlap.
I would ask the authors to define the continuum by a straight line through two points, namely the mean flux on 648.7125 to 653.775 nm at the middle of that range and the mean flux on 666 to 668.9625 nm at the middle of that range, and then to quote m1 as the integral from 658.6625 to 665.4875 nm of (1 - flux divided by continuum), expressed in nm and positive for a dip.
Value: 0.99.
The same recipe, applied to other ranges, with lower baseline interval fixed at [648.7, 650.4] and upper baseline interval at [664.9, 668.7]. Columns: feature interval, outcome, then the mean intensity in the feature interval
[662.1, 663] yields 0.22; 29.1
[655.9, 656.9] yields -0.13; 42.9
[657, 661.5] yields 0.20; 36.5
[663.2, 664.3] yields 0.08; 35.5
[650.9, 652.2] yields 0.04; 36.4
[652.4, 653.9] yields -0.07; 39.6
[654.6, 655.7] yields -0.03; 38.9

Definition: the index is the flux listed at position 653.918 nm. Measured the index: 36.57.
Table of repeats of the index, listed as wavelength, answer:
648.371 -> 39.63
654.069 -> 34.19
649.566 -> 36.54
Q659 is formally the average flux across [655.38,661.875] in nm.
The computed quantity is 37.3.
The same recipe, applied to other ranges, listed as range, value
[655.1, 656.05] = 37.7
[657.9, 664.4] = 33.7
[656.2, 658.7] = 40.5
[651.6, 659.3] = 39.3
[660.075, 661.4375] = 33.6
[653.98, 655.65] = 39.4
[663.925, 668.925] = 37.9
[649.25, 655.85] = 38.5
